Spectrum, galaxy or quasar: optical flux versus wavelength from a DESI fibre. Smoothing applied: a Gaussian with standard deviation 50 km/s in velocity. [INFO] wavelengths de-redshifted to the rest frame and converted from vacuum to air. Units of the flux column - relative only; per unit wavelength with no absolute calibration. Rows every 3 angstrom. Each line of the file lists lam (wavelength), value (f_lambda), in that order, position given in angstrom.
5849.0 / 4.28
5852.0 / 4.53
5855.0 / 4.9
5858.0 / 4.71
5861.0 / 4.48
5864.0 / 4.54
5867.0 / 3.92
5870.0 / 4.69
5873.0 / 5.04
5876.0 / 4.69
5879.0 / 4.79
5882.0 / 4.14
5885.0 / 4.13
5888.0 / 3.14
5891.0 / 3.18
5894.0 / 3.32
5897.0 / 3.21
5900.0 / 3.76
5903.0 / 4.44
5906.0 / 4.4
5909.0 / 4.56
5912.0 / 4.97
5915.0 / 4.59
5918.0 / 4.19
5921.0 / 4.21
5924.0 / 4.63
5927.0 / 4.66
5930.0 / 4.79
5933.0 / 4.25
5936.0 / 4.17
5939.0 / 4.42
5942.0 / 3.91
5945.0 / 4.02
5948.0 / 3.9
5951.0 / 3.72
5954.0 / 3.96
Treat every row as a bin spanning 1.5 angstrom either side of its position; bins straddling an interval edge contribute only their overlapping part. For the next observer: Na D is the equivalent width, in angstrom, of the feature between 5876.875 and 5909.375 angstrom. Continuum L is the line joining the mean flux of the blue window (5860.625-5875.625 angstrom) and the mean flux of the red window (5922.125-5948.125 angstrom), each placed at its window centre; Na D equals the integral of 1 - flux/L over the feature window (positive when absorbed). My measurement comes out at 4.1 angstrom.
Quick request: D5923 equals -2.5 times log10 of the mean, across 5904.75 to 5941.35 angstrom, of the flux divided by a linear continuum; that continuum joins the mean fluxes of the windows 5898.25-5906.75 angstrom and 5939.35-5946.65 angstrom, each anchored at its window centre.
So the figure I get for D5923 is -0.10 mag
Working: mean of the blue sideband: 4.15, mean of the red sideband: 4.04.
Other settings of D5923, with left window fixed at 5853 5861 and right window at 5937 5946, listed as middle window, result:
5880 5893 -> 0.22 mag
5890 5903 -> 0.26 mag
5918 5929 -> -0.05 mag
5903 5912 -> -0.05 mag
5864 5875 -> 0.02 mag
